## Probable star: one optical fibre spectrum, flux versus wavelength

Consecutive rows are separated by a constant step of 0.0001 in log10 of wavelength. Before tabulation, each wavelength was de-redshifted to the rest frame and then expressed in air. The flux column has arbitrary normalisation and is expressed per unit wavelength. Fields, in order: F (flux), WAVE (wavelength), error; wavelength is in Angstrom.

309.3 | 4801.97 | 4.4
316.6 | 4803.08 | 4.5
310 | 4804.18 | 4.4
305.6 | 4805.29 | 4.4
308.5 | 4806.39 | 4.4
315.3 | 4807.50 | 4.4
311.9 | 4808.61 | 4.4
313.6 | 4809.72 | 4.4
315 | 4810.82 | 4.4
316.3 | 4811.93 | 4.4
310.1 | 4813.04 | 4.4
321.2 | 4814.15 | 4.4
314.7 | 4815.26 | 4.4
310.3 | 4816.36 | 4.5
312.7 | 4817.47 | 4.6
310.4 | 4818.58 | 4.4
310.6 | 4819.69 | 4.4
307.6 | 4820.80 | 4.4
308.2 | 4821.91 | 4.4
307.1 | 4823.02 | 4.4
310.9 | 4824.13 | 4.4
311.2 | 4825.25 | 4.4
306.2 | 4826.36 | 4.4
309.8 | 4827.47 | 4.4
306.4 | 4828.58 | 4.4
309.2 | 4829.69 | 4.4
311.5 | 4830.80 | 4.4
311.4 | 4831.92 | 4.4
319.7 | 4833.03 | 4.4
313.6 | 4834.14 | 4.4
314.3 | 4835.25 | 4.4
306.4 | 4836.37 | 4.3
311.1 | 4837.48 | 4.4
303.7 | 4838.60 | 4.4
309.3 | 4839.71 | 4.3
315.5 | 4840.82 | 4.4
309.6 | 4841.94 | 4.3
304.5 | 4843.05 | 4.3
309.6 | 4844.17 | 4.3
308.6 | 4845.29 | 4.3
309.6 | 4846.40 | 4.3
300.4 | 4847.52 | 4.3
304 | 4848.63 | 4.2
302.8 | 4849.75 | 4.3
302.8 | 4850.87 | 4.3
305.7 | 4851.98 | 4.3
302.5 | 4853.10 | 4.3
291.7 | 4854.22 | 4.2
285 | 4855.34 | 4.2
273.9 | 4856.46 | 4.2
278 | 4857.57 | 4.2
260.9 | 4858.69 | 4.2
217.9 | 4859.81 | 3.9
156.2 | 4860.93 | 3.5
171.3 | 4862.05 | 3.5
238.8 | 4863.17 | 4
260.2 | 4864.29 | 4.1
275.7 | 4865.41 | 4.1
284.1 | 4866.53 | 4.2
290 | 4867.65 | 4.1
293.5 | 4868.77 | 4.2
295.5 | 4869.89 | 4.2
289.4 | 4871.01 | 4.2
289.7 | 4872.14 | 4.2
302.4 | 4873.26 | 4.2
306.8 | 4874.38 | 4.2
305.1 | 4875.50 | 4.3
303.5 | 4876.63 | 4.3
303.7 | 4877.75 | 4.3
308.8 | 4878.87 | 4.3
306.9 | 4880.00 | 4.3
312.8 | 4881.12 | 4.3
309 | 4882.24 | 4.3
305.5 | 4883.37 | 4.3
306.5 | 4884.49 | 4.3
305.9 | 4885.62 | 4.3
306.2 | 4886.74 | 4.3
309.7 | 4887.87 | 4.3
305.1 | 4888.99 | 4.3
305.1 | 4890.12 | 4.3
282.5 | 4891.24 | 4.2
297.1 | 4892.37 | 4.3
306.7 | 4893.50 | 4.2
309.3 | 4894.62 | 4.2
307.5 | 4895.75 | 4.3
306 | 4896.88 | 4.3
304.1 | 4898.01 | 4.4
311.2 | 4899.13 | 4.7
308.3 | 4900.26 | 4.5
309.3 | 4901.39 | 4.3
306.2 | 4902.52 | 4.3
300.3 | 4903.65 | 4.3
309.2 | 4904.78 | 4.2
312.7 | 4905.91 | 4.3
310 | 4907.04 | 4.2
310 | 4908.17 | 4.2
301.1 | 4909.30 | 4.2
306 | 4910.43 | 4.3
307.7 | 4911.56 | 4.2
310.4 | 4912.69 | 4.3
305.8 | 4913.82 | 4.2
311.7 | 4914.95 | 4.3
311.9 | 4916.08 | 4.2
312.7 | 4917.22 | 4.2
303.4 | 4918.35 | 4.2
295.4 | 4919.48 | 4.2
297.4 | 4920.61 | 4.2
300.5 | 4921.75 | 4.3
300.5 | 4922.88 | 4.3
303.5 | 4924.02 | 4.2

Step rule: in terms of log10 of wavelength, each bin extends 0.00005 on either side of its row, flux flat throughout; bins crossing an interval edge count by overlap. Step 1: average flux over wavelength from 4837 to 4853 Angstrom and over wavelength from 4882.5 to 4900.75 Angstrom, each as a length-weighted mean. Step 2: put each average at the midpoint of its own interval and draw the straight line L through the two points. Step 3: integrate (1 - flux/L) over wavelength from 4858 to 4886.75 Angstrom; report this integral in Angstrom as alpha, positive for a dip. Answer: 2.36 Angstrom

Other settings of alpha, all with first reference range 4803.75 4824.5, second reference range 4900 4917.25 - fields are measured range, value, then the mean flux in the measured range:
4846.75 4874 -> 3.13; 274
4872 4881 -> 0.14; 305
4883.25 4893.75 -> 0.21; 303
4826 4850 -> 0.13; 309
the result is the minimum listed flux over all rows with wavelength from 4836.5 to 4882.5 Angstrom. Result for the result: 156.2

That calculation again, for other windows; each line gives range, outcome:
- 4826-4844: 303.7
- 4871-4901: 282.5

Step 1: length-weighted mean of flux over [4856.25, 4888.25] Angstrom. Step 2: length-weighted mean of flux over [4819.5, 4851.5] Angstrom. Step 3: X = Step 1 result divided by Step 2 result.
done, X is 0.9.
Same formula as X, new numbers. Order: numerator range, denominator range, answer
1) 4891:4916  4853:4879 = 1.12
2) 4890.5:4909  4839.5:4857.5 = 1.01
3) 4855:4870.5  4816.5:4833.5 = 0.82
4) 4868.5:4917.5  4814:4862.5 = 1.03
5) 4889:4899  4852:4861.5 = 1.16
